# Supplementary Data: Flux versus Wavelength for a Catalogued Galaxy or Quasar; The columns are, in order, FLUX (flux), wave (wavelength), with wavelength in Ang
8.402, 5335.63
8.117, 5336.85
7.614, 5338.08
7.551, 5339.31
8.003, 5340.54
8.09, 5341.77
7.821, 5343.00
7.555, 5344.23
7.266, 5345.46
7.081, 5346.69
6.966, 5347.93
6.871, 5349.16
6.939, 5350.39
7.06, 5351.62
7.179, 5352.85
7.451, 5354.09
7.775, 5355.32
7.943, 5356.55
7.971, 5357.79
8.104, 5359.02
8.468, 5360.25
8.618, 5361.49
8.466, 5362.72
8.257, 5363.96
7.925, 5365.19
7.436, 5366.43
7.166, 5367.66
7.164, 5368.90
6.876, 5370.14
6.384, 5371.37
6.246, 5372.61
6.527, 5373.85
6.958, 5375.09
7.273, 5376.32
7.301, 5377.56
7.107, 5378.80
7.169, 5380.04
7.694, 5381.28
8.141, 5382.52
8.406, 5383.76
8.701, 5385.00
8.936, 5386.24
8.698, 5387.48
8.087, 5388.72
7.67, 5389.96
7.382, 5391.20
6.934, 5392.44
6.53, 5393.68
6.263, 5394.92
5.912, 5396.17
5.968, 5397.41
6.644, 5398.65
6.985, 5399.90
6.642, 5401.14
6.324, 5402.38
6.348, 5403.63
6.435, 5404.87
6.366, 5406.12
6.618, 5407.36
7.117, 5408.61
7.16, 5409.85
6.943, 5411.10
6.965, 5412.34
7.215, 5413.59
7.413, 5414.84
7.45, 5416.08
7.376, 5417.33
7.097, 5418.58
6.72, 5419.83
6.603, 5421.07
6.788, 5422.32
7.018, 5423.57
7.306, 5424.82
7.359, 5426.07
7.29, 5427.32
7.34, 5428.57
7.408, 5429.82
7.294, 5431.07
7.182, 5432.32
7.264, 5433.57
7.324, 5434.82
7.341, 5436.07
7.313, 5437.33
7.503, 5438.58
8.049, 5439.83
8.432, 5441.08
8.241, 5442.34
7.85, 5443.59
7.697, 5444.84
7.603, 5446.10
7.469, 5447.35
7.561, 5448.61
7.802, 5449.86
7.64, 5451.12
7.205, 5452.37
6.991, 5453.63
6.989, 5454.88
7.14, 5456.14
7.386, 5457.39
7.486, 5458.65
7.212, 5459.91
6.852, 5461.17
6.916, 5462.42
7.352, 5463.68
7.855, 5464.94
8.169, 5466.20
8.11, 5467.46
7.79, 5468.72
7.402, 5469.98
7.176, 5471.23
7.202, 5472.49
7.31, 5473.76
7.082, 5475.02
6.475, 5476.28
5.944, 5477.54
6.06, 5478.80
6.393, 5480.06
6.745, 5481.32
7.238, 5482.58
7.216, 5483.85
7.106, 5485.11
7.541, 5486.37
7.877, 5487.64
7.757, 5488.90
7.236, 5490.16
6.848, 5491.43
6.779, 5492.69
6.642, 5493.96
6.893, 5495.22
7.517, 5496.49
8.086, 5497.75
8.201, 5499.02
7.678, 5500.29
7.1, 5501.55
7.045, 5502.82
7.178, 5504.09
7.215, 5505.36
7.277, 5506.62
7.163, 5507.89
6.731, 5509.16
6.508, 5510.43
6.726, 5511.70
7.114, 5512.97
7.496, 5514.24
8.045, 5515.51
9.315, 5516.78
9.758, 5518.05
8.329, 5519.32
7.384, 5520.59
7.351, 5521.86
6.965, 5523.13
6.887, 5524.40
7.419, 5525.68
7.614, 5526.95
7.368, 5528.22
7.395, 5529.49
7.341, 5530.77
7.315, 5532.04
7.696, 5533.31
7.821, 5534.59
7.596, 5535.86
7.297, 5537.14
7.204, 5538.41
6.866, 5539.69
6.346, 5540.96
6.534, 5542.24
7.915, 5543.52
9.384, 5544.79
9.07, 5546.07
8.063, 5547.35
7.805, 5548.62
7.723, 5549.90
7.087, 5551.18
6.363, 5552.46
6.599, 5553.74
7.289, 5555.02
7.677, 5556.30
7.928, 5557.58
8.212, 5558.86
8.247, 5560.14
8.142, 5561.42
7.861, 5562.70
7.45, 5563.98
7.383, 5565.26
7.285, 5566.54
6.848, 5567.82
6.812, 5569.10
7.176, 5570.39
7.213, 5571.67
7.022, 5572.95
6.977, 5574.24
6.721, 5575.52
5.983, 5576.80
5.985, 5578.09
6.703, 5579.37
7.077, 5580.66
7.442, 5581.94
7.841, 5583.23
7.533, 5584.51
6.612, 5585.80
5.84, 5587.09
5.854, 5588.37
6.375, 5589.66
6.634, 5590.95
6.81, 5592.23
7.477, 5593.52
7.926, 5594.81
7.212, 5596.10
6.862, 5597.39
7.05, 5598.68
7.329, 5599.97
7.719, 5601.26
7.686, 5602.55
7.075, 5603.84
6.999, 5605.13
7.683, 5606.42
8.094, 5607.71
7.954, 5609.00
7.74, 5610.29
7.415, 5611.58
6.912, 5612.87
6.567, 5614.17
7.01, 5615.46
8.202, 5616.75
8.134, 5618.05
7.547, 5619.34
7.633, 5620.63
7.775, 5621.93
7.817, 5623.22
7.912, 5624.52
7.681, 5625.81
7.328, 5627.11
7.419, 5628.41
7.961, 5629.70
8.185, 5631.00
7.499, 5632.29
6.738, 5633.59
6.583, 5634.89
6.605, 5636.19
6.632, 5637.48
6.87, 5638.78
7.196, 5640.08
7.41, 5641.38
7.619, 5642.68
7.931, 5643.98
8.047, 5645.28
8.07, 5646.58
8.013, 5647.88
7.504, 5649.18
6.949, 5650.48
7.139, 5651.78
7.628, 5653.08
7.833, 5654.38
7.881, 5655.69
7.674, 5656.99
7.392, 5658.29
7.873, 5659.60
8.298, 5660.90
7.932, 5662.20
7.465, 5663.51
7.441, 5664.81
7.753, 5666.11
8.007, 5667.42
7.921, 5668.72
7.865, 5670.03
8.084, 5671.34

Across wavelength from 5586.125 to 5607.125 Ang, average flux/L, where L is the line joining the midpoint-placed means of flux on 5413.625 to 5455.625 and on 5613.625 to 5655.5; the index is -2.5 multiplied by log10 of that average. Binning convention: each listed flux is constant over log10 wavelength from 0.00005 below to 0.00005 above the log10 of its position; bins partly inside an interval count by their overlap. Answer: 0.07 mag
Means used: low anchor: 7.39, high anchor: 7.49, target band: 7.03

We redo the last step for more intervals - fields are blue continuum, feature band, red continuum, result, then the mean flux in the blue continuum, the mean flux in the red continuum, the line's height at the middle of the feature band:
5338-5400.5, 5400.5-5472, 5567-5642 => 0.013 mag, 7.44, 7.2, 7.37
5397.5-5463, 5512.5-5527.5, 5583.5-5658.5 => -0.077 mag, 7.2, 7.37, 7.28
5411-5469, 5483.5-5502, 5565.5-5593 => -0.030 mag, 7.39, 6.81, 7.17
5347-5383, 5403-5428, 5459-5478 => 0.056 mag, 7.42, 7.27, 7.35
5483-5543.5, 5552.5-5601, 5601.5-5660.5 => 0.051 mag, 7.38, 7.51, 7.45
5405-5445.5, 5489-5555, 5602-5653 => -0.010 mag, 7.27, 7.48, 7.37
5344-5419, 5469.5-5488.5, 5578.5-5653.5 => 0.047 mag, 7.28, 7.33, 7.3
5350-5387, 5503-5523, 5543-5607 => -0.025 mag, 7.6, 7.28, 7.37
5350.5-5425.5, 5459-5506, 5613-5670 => 0.022 mag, 7.26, 7.56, 7.37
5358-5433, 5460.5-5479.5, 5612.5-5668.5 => 0.023 mag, 7.24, 7.54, 7.33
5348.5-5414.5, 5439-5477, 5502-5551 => -0.010 mag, 7.28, 7.53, 7.41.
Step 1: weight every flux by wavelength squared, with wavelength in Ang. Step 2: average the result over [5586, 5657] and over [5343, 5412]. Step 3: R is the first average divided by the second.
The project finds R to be 1.11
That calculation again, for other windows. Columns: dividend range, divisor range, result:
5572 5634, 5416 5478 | 1.04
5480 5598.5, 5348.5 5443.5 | 1.05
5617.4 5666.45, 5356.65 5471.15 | 1.12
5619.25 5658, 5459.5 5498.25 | 1.11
